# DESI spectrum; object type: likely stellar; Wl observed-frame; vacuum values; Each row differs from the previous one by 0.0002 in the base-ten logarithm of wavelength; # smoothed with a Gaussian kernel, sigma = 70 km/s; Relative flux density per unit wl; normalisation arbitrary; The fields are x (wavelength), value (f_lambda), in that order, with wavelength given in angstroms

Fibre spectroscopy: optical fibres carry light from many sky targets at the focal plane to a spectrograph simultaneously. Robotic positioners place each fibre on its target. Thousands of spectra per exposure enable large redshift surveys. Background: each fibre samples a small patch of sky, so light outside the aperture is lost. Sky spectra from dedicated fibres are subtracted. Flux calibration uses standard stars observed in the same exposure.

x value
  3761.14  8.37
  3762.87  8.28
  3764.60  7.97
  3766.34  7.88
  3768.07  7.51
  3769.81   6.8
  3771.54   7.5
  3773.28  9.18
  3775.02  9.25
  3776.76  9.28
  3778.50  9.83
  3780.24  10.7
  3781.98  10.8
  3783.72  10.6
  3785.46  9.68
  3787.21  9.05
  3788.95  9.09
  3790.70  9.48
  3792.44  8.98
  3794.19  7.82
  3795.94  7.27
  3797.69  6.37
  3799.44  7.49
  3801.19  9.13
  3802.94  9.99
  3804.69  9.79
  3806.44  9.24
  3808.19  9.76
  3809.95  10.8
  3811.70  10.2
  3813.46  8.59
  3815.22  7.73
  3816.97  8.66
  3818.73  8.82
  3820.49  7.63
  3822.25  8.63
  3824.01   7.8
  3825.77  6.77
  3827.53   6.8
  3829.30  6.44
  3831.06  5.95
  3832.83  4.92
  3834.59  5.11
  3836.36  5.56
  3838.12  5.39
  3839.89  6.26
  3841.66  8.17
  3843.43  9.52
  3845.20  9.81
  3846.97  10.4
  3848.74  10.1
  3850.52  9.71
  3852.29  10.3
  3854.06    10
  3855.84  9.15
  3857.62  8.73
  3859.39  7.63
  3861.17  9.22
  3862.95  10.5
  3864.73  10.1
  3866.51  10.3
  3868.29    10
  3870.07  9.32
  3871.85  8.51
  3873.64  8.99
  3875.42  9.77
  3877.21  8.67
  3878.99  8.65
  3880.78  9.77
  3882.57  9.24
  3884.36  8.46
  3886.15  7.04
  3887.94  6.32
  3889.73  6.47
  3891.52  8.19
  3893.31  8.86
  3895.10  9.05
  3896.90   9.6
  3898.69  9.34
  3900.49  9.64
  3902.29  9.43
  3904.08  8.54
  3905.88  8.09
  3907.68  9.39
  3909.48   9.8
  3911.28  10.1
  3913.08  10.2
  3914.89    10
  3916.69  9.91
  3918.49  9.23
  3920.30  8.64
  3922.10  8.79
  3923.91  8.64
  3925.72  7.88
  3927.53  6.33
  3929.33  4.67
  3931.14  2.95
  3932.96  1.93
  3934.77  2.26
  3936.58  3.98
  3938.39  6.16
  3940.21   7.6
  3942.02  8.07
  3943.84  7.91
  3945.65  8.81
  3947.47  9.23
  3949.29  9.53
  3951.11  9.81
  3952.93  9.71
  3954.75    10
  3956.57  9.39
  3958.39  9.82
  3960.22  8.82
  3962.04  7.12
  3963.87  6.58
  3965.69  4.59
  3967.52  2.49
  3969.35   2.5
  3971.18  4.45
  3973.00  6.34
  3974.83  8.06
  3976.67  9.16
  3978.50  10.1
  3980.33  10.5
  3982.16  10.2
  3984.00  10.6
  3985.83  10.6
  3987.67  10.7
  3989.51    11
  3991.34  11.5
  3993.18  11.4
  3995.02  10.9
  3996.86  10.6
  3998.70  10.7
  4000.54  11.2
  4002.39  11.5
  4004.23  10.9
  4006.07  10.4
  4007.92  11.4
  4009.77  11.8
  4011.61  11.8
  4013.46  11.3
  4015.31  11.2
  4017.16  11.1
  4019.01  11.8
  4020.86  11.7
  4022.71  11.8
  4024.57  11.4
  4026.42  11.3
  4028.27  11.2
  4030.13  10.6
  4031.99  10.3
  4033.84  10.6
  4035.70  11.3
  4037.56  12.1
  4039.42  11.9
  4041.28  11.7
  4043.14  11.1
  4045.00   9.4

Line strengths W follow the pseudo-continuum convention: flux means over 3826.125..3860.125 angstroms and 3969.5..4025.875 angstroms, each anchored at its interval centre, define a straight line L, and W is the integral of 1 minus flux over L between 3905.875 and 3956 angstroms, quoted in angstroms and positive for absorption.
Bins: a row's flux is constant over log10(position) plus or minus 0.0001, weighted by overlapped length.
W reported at 7.9 angstroms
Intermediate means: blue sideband 7.88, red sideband 10.4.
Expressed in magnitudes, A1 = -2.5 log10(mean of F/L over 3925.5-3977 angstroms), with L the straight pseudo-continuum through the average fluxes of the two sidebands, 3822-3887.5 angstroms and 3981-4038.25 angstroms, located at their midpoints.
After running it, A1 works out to 0.44 mag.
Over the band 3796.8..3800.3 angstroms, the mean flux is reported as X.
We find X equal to 6.92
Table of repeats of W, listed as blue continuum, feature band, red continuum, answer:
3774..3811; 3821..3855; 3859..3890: 4.8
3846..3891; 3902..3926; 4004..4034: 1.3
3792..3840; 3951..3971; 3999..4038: 6.0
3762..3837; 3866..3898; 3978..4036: 2.4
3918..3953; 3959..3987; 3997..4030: 4.9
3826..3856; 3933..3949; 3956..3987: 2.4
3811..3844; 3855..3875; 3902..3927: -3.1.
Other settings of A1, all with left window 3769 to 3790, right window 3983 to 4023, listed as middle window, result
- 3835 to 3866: 0.127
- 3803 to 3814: -0.025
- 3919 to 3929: 0.309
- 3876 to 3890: 0.236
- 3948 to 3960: 0.120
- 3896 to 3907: 0.136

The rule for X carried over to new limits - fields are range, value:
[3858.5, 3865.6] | 9.36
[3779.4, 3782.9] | 10.8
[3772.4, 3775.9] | 9.2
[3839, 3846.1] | 8.44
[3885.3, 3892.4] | 7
